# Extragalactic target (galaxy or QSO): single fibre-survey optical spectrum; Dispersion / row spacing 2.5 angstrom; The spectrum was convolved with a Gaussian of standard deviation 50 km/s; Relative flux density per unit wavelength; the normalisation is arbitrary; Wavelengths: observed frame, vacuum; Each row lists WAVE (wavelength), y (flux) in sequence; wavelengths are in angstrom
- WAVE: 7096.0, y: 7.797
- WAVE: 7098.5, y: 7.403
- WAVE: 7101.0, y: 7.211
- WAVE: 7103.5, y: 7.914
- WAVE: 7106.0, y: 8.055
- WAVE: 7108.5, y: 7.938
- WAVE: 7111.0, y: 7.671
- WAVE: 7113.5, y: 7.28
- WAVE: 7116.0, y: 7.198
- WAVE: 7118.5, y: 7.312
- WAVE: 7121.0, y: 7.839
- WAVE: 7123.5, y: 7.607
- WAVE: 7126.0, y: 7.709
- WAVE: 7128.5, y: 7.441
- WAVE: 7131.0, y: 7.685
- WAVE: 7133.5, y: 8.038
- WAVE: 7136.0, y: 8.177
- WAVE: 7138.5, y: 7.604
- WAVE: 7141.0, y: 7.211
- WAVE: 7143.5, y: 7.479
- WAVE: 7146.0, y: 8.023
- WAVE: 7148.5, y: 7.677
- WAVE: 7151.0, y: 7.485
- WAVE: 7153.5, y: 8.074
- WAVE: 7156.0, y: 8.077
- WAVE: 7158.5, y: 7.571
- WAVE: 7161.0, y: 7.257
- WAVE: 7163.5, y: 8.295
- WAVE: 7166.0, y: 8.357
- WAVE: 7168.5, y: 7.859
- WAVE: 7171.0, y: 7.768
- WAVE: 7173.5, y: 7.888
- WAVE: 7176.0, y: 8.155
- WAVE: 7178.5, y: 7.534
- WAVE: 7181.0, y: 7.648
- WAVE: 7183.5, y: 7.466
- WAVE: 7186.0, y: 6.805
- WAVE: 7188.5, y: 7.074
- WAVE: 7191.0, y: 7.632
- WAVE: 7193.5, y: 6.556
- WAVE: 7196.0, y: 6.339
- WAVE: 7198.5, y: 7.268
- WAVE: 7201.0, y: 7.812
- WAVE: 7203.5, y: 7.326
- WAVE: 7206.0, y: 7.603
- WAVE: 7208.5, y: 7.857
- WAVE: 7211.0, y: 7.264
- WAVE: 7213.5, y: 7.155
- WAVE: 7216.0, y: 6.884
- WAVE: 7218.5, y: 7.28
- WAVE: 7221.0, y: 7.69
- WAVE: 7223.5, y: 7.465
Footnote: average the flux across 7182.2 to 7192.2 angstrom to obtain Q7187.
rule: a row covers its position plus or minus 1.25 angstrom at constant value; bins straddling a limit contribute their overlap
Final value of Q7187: 7.24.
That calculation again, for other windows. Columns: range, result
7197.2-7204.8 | 7.46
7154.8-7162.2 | 7.63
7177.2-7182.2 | 7.6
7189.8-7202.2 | 7.12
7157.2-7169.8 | 7.87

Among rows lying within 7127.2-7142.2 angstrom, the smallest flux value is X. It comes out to 7.211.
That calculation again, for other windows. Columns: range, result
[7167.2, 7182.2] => 7.534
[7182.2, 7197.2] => 6.339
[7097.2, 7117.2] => 7.198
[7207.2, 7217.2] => 6.884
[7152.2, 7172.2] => 7.257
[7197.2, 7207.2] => 7.268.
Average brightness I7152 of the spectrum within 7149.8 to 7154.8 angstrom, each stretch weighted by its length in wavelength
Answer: 7.79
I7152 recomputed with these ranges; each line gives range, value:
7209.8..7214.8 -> 7.21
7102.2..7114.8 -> 7.77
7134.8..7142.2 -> 7.66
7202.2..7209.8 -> 7.59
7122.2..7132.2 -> 7.61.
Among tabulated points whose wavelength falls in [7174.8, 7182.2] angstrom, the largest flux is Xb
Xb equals 8.155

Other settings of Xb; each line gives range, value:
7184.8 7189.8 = 7.074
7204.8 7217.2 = 7.857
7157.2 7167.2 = 8.357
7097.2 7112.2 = 8.055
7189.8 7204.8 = 7.812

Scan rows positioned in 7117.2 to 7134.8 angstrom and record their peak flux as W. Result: 8.038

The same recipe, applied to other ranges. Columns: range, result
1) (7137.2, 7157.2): 8.077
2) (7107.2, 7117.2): 7.938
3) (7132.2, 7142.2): 8.177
